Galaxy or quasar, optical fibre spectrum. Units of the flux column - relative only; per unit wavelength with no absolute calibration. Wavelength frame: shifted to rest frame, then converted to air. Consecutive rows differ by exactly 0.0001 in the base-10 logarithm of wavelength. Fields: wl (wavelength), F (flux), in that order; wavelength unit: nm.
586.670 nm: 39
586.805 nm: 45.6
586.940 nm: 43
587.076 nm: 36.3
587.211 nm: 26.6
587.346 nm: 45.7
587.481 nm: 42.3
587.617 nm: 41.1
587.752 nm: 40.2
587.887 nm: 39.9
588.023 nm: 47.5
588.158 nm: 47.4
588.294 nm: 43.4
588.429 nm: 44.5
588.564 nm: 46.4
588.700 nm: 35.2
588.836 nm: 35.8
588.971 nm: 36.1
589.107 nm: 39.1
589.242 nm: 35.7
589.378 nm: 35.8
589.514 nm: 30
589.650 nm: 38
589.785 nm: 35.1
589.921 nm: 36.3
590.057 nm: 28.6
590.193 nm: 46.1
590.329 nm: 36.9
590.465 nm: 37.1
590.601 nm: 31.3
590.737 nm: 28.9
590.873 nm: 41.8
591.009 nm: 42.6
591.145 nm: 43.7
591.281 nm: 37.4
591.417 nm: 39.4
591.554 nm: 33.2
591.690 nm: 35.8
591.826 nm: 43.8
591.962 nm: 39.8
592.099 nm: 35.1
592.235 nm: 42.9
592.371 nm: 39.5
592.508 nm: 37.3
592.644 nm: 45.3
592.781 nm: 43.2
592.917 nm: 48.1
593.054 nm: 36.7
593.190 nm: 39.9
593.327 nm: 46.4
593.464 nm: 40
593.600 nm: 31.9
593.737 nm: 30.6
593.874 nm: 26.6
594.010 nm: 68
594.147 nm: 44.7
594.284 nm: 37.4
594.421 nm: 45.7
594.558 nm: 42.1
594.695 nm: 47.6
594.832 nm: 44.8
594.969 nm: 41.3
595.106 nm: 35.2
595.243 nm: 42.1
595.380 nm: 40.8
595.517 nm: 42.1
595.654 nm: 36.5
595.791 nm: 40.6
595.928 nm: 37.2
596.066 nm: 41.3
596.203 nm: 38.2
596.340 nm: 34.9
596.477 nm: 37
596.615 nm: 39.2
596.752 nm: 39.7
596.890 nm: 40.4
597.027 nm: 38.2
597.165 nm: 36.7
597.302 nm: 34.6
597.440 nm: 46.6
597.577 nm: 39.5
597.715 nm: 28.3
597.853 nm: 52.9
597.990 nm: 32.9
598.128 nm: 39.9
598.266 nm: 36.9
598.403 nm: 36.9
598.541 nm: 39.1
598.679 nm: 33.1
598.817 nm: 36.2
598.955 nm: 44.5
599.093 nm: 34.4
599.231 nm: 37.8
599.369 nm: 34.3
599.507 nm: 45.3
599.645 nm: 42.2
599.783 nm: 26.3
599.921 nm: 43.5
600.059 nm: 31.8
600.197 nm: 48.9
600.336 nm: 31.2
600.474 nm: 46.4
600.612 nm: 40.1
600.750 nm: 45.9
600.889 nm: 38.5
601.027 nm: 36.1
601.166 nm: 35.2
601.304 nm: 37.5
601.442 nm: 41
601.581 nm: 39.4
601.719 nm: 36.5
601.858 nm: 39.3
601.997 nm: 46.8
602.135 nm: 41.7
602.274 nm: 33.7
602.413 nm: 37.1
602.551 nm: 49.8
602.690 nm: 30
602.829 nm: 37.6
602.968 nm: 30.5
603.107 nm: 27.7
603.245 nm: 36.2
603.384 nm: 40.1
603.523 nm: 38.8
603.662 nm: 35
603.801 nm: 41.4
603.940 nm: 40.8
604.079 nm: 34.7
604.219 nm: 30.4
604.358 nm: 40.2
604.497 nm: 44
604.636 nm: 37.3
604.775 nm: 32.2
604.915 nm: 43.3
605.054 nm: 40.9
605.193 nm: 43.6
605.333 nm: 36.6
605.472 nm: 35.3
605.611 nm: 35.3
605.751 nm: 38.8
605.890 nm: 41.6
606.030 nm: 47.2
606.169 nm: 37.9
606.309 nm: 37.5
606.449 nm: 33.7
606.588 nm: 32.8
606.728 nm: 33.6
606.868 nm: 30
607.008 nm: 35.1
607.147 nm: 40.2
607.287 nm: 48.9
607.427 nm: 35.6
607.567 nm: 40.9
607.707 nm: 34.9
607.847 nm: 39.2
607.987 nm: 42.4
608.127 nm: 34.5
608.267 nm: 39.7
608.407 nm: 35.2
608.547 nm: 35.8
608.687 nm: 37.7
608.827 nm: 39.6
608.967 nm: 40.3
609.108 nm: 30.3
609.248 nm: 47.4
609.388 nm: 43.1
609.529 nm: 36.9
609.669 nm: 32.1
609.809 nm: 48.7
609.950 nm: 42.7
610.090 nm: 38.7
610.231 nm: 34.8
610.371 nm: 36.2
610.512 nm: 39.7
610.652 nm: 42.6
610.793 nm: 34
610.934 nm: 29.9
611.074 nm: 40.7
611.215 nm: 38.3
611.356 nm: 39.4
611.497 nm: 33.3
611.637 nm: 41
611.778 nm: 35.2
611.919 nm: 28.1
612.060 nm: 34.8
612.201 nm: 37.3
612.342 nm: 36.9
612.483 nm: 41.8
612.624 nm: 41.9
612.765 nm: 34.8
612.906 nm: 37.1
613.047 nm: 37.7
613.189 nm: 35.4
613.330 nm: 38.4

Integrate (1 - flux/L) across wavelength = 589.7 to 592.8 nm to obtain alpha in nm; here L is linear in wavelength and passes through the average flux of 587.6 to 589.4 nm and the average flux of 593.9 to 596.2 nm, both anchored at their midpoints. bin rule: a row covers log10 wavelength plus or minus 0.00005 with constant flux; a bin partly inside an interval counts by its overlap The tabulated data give 0.24 nm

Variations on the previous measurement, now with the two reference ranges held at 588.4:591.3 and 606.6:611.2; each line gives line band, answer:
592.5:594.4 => -0.200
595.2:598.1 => -0.111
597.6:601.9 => -0.086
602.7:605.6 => 0.058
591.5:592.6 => -0.037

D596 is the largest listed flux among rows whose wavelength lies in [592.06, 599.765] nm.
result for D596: 68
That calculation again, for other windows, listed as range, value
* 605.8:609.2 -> 48.9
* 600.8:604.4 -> 49.8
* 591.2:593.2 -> 48.1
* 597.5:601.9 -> 52.9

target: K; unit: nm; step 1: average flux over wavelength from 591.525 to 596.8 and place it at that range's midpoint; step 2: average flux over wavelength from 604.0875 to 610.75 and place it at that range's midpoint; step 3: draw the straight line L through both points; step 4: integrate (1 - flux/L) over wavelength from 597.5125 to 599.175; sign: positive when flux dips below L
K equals 0.08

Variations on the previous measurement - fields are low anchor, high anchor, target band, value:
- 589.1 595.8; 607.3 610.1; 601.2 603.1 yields 0.050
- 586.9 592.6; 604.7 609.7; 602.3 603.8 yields 0.070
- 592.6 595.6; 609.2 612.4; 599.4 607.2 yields 0.301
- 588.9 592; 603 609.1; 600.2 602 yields -0.101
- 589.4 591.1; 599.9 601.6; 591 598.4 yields -0.478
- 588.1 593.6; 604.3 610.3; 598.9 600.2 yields 0.012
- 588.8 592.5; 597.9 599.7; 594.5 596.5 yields -0.127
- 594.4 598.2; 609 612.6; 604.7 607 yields 0.063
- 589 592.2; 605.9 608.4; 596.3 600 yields -0.075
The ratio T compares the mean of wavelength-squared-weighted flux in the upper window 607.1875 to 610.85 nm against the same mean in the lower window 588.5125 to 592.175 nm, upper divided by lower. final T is 1.1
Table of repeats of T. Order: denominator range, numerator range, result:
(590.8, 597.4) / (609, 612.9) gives 1.00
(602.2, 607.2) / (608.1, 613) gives 1.03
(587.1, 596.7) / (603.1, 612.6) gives 1.01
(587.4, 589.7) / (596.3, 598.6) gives 0.99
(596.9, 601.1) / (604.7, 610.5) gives 1.02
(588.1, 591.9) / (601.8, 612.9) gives 1.06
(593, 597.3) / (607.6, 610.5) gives 1.01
